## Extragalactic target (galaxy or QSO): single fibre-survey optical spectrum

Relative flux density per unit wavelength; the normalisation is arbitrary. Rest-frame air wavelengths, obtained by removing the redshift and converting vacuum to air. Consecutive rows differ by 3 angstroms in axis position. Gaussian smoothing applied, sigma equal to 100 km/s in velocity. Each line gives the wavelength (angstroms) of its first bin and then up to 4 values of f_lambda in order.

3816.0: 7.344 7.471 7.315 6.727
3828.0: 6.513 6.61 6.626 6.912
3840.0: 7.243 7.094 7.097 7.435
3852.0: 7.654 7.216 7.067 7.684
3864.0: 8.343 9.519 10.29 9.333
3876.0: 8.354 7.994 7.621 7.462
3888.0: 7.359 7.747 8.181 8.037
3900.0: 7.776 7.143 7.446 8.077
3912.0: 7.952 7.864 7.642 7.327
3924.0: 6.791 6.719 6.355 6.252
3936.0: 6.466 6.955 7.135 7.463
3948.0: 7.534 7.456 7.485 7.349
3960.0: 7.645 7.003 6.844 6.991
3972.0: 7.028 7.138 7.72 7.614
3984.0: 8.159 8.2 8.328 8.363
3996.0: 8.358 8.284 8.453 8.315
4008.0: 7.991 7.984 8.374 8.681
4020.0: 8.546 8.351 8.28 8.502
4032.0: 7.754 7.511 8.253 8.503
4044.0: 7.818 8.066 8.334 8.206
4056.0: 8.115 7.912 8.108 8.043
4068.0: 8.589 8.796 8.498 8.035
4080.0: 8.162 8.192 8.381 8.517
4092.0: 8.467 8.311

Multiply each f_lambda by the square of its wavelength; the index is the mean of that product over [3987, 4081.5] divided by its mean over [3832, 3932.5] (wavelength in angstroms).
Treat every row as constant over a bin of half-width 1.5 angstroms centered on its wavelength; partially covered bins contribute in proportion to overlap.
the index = 1.16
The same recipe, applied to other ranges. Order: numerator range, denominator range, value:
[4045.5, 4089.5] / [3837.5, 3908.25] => 1.16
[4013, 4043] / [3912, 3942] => 1.24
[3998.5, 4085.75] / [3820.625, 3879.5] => 1.19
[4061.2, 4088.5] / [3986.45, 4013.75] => 1.05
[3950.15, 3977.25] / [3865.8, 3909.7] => 0.92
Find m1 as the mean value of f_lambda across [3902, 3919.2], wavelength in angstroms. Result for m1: 7.7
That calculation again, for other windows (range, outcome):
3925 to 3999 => 7.37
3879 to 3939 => 7.38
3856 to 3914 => 8.06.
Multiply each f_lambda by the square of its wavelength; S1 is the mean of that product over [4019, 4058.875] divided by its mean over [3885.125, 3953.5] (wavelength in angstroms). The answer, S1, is 1.18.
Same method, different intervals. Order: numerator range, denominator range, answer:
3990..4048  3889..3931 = 1.16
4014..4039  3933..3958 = 1.20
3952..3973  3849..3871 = 0.93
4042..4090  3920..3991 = 1.20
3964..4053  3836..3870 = 1.13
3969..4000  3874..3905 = 1.06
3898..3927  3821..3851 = 1.12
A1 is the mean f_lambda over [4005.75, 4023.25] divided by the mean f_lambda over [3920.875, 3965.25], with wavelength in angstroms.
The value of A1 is 1.18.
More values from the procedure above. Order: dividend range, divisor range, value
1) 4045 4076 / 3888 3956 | 1.12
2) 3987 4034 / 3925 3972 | 1.18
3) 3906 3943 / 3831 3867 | 0.97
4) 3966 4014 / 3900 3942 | 1.10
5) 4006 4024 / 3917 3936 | 1.22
